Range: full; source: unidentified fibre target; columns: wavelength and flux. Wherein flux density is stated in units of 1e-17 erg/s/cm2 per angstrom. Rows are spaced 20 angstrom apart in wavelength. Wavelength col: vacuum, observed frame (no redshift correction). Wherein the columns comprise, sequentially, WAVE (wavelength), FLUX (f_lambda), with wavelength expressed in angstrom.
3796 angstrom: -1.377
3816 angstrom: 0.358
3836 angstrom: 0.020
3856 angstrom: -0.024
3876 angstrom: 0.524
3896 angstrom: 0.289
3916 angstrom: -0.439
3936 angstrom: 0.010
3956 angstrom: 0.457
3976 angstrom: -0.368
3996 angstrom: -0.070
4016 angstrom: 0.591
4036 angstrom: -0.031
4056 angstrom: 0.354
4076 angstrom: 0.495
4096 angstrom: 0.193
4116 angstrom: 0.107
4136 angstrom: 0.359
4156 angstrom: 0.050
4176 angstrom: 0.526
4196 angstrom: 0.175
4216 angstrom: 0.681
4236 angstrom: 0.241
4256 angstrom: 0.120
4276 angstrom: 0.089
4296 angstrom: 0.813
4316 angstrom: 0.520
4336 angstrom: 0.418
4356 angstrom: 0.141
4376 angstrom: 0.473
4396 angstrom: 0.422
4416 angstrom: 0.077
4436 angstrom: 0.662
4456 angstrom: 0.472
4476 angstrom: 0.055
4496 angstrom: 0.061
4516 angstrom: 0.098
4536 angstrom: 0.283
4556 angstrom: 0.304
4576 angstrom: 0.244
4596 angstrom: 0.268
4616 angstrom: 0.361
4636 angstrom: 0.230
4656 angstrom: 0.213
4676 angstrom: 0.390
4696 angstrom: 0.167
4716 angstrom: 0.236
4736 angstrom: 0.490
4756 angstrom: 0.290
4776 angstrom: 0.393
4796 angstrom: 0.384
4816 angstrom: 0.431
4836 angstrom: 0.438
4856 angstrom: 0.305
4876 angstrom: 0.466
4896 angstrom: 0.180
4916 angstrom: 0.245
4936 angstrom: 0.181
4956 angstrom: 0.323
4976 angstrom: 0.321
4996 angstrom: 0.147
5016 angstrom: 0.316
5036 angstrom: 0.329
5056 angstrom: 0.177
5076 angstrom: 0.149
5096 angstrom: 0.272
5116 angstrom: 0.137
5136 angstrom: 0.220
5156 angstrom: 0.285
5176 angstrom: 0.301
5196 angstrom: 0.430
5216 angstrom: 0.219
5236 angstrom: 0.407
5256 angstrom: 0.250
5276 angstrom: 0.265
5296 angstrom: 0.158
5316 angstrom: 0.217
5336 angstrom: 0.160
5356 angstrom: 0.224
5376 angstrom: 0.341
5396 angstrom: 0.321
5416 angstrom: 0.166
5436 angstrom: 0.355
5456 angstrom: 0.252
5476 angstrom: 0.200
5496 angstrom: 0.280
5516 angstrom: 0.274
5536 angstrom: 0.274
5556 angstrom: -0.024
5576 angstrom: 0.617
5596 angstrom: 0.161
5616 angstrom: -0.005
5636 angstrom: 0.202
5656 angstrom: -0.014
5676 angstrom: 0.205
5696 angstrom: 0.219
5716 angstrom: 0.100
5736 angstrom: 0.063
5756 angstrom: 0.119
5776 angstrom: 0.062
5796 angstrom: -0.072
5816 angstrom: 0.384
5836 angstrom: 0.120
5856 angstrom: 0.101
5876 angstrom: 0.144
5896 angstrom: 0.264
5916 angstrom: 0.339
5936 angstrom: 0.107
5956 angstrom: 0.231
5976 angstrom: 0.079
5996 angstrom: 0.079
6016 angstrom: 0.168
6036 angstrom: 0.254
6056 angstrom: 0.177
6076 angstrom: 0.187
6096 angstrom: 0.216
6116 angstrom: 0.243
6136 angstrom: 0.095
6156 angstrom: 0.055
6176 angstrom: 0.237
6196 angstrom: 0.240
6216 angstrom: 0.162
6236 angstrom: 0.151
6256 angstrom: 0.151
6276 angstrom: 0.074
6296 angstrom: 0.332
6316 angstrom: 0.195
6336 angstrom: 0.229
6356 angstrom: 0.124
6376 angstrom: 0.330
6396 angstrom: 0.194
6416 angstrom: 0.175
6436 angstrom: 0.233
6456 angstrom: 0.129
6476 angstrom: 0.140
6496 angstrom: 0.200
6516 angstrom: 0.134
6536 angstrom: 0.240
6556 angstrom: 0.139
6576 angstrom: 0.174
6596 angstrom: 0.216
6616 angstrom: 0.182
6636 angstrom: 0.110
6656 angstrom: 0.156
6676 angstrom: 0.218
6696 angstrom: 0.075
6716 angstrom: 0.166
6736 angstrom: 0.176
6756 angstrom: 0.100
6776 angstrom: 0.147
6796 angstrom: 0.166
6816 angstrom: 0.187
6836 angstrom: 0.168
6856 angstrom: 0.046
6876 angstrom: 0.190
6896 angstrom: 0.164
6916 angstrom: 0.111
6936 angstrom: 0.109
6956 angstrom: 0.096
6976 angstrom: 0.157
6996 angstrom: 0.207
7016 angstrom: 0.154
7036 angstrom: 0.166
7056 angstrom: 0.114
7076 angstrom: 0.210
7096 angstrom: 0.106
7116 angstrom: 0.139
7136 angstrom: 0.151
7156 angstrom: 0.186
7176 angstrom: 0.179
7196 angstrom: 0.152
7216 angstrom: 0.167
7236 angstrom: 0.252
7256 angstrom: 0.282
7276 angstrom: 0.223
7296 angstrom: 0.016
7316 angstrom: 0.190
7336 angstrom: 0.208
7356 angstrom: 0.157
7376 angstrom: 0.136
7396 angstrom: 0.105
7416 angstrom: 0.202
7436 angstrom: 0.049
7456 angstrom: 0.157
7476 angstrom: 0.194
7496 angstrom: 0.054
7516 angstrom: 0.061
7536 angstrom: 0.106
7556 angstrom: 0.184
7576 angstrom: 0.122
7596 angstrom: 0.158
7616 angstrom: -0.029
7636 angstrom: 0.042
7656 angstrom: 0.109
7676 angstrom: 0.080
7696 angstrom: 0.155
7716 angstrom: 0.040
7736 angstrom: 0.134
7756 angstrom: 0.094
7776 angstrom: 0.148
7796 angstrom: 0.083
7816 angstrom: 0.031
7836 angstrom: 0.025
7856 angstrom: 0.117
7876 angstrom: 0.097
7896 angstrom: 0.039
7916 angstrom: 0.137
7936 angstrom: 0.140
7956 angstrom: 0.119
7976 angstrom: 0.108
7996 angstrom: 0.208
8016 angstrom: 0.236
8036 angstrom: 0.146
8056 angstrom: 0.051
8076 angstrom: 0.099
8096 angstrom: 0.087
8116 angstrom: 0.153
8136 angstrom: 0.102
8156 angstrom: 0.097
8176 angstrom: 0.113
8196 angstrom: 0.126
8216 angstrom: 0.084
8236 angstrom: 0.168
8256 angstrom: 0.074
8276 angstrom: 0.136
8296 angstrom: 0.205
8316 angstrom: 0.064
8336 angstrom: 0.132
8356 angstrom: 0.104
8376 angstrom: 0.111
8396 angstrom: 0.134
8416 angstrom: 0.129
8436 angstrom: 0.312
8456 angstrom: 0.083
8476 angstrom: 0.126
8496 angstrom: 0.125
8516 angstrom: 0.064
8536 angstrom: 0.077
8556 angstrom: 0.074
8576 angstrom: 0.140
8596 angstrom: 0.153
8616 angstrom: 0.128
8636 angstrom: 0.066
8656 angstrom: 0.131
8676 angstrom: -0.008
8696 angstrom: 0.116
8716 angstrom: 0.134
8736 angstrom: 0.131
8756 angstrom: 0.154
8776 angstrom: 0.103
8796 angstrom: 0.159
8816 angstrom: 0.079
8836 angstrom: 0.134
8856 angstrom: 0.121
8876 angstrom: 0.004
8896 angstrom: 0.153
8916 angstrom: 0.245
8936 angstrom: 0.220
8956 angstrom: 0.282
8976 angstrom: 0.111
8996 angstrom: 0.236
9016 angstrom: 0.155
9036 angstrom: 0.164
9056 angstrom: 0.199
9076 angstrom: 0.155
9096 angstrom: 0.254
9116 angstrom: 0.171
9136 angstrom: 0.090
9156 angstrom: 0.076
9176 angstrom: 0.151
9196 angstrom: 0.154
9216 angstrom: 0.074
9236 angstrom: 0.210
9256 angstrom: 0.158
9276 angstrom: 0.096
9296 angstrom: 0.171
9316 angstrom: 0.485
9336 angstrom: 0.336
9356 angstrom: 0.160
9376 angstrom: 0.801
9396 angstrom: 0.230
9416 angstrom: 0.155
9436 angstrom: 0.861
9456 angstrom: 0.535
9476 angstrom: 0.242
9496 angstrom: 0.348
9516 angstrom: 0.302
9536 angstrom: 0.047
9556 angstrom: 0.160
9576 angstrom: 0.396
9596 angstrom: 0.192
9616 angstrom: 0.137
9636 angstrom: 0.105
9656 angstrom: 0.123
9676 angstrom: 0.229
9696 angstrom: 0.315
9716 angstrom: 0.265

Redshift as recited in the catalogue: 0.944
